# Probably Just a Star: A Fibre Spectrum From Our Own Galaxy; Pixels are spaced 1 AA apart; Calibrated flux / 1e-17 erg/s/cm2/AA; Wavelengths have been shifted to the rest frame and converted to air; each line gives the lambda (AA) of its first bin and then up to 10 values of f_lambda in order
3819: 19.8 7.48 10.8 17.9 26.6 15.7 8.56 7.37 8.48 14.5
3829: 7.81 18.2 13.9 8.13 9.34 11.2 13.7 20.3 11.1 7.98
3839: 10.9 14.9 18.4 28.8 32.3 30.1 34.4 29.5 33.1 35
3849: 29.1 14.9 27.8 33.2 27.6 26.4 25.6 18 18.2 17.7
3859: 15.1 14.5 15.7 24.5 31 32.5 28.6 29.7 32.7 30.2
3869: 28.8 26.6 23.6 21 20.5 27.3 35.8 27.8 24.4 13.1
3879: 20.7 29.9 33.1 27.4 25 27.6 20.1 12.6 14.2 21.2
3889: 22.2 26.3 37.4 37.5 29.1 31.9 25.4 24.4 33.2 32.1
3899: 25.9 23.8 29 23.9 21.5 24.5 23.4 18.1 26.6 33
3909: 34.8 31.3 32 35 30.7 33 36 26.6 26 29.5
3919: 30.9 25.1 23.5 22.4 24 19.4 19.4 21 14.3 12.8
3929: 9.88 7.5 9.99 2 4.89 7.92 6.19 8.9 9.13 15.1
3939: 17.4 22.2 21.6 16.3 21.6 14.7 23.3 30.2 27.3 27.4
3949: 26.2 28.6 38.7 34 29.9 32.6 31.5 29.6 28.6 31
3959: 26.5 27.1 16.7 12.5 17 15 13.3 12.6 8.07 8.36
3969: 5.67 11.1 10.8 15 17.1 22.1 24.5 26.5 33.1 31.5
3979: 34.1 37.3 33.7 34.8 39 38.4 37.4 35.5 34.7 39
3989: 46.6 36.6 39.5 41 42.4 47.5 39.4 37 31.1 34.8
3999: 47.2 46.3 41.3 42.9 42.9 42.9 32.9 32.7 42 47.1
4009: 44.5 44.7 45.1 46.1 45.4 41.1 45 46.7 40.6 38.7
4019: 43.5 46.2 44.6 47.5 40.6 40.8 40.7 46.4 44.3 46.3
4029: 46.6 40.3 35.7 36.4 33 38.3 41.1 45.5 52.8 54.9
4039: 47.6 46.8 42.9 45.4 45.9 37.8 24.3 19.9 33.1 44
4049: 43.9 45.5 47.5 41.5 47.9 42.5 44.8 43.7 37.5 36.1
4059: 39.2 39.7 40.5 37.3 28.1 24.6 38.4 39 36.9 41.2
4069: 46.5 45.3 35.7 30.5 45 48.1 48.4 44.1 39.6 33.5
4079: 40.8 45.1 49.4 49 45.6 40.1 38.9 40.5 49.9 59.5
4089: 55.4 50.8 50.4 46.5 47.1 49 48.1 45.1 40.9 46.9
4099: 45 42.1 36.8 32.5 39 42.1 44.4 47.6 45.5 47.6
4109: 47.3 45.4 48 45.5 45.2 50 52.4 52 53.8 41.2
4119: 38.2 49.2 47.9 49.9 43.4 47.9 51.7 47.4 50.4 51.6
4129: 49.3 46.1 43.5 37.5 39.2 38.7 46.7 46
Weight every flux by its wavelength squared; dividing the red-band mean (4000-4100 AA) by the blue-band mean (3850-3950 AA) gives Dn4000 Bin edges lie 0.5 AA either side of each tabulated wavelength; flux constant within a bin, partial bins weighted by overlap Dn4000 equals 1.95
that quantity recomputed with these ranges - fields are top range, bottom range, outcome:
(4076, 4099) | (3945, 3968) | 2.02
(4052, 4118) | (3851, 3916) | 1.83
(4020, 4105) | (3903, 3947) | 2.16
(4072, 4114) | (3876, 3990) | 2.02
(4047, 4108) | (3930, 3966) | 2.23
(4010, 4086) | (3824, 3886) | 2.08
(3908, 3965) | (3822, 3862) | 1.21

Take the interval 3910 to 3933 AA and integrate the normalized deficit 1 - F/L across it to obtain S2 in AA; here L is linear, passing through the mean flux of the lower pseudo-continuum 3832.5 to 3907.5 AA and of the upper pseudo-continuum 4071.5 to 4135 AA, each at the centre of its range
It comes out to 5.3 AA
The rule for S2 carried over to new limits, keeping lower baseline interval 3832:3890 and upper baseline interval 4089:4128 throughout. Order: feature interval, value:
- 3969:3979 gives 3.8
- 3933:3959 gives 7.1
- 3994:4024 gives -4.1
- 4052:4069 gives 1.2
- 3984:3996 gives -1.5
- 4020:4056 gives -2.3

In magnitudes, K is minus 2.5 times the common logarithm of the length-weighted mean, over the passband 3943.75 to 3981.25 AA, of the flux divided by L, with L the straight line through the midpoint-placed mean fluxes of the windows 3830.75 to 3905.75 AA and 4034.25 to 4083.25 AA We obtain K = 0.353 mag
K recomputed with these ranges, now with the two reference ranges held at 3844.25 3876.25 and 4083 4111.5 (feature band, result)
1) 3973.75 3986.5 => 0.089 mag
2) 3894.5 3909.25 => 0.118 mag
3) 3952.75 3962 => 0.240 mag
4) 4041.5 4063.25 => 0.061 mag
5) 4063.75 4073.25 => 0.123 mag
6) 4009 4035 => -0.088 mag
